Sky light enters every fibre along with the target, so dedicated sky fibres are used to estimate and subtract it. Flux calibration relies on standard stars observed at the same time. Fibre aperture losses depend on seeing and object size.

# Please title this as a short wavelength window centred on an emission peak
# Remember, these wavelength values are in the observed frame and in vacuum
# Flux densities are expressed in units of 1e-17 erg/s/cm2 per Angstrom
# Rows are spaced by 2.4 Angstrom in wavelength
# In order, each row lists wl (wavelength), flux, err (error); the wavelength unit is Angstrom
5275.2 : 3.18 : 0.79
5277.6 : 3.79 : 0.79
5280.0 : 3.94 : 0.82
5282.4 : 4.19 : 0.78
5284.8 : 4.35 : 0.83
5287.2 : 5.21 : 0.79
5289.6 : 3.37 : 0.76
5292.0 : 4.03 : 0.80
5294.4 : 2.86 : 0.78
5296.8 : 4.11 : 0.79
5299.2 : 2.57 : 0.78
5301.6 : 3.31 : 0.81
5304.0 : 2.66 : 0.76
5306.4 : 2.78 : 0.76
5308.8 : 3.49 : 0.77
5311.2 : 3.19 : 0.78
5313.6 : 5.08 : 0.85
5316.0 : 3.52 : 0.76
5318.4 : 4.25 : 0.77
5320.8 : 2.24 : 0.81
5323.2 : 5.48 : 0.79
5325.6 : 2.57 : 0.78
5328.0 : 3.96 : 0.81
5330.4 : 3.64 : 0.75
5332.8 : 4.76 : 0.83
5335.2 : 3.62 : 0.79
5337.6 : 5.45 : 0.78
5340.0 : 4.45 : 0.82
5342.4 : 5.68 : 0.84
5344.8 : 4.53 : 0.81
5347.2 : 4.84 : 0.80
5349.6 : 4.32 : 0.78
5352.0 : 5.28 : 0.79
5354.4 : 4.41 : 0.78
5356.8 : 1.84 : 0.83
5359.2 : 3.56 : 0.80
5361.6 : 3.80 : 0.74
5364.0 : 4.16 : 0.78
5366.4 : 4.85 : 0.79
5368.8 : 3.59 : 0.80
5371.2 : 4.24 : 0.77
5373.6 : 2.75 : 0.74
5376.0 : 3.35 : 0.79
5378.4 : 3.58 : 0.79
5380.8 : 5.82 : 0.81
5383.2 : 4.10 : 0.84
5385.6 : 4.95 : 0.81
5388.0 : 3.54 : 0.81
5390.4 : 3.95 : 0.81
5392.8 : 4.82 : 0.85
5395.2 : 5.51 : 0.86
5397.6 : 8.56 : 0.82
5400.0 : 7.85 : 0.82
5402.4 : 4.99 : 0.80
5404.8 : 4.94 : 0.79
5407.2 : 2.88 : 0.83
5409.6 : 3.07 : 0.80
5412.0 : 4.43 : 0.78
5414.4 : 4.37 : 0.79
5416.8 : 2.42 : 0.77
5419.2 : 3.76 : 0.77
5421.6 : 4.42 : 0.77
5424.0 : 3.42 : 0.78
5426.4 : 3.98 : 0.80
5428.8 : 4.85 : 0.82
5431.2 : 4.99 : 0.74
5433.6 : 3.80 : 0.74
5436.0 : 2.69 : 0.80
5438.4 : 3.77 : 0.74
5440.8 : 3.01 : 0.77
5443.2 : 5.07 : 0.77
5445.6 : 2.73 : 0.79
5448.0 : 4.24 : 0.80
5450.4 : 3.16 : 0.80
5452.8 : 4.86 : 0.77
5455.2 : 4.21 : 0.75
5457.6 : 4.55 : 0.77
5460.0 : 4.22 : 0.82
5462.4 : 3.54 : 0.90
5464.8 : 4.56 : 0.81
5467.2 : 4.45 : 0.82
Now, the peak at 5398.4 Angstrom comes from [O III] 5007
